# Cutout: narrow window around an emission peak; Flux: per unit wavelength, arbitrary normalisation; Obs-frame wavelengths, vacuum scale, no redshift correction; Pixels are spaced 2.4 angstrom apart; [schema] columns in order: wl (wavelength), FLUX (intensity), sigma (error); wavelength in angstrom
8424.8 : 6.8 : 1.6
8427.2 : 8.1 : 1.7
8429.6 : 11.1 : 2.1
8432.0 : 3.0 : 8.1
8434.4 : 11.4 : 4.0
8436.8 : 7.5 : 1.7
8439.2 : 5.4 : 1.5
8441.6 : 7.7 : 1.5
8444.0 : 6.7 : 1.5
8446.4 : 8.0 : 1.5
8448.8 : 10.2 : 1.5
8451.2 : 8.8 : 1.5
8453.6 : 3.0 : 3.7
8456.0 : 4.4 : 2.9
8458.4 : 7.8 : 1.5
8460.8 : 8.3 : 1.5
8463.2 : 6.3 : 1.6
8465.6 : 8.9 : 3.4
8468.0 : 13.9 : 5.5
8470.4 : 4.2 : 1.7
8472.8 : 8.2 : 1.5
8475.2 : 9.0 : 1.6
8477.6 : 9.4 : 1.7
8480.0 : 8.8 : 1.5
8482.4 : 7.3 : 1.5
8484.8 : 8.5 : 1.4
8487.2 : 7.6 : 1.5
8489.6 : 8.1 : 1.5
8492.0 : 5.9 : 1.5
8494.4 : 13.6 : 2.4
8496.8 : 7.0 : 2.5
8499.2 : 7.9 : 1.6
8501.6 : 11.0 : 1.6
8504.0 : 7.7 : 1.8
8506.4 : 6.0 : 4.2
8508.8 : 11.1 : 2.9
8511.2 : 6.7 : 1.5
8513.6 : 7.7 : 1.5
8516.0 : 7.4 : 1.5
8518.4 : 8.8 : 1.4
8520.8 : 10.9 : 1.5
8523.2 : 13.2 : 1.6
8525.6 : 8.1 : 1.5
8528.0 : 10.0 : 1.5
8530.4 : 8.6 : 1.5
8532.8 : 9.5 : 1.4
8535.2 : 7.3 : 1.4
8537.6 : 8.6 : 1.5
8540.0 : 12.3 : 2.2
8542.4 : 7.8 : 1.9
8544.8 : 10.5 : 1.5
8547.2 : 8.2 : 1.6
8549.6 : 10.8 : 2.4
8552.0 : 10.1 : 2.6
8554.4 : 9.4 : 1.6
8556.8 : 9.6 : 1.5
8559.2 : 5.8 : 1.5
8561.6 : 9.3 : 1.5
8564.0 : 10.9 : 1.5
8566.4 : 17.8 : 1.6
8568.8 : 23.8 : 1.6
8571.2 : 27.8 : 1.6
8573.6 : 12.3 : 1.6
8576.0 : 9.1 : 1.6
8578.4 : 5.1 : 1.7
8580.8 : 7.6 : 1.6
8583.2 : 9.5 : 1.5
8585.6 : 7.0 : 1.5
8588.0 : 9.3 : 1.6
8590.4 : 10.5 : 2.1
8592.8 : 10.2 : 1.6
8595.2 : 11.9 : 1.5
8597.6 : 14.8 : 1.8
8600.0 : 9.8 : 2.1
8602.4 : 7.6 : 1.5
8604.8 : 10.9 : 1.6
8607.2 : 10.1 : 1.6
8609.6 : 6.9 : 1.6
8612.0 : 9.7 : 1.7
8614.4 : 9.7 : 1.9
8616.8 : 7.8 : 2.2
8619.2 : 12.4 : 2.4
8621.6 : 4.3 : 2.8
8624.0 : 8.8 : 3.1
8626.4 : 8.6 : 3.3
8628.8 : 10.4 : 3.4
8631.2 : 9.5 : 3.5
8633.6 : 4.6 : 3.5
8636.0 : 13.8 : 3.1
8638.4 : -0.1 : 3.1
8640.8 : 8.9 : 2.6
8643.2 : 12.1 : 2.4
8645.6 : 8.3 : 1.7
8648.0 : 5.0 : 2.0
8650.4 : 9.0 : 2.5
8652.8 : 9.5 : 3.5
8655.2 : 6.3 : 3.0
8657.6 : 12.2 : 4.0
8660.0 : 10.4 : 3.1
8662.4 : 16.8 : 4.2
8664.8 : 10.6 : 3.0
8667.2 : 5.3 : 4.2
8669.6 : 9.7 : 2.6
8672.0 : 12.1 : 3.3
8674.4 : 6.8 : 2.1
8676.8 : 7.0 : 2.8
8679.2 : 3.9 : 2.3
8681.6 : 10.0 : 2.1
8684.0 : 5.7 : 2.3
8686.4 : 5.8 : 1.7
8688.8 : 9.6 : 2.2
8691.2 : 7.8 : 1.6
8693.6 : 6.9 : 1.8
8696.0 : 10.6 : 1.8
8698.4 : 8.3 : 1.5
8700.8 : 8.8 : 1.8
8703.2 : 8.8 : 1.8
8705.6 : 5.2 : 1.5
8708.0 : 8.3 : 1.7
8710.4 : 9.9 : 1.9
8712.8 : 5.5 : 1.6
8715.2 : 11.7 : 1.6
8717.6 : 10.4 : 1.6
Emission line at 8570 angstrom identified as H-alpha 6563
